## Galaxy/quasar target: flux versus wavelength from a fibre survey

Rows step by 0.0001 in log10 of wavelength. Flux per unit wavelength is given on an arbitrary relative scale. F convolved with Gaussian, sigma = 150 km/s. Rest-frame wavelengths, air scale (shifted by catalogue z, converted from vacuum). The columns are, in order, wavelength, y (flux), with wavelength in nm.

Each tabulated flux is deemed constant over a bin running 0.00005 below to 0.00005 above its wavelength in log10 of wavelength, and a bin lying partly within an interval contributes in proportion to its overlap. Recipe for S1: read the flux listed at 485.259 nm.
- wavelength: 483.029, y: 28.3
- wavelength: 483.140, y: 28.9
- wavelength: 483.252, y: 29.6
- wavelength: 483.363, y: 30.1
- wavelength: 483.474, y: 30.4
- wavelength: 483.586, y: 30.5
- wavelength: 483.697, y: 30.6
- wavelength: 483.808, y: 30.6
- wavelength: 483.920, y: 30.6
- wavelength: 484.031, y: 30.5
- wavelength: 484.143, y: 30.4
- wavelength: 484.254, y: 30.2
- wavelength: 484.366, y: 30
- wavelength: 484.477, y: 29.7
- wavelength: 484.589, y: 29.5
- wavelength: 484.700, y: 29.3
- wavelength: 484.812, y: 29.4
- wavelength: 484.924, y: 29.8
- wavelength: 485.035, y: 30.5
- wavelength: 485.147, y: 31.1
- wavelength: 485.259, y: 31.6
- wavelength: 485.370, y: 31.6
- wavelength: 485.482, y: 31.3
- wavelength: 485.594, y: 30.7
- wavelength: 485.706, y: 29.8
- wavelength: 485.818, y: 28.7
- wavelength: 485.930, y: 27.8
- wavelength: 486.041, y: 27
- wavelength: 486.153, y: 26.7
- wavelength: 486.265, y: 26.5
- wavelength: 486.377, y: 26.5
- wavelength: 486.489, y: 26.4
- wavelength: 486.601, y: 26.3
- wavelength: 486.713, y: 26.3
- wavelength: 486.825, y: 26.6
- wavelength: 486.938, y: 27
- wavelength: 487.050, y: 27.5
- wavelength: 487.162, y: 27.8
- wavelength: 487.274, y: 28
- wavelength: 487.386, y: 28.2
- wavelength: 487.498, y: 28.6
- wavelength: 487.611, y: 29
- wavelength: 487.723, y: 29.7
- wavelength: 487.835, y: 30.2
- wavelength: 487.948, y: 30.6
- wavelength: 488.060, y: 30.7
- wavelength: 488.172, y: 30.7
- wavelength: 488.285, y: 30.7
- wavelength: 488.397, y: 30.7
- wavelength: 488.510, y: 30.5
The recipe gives 31.6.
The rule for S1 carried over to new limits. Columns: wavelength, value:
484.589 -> 29.5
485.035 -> 30.5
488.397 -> 30.7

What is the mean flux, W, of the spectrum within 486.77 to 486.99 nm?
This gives 26.7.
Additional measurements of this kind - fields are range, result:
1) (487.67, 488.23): 30.4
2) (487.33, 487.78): 28.9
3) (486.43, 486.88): 26.4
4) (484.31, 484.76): 29.6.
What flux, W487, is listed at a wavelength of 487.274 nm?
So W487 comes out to 28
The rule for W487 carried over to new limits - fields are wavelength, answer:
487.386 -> 28.2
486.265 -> 26.5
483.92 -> 30.6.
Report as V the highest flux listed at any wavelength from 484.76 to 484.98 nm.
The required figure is 29.8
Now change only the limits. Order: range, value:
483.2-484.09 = 30.6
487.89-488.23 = 30.7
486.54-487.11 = 27.5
